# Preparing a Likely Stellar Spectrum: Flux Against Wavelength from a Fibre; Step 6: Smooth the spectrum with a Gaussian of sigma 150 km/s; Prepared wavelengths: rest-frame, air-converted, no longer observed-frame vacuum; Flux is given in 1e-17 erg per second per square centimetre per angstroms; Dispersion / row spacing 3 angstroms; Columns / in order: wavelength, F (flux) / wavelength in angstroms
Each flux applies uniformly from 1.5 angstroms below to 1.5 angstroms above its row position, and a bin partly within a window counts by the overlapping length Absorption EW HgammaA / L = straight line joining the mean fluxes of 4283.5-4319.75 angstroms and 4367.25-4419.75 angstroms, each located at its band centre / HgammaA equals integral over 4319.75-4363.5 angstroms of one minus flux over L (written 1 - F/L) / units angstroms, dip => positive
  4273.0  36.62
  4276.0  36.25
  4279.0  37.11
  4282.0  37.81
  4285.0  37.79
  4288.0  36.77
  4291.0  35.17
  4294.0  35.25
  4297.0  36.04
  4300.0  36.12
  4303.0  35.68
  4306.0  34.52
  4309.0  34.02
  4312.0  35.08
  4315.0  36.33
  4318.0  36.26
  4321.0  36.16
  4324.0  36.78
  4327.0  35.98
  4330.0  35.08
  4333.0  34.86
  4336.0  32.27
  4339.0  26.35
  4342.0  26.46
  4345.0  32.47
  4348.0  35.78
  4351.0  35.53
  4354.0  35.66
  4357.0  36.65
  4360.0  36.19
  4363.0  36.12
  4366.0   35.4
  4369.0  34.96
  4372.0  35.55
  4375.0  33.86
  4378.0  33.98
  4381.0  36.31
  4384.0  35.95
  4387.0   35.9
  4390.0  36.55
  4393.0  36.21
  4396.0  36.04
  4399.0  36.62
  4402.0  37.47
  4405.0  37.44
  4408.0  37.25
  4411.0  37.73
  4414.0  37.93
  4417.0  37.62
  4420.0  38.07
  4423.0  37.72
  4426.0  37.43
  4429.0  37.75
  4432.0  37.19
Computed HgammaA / 2.3 angstroms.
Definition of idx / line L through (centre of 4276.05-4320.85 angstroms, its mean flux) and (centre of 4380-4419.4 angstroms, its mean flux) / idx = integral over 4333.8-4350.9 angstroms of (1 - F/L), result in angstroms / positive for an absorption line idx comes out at 2.4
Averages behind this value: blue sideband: 36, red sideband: 36.9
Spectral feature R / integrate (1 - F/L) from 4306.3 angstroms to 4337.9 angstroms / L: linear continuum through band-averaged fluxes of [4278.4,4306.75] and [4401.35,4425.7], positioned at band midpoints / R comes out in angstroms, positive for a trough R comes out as 1.2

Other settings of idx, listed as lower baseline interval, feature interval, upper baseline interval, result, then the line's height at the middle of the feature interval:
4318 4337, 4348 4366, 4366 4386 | -0.4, 35.2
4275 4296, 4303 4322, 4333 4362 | -0.2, 35.1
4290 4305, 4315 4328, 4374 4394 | -0.3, 35.6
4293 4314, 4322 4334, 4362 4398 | -0.1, 35.4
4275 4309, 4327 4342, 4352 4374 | 1.6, 35.9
